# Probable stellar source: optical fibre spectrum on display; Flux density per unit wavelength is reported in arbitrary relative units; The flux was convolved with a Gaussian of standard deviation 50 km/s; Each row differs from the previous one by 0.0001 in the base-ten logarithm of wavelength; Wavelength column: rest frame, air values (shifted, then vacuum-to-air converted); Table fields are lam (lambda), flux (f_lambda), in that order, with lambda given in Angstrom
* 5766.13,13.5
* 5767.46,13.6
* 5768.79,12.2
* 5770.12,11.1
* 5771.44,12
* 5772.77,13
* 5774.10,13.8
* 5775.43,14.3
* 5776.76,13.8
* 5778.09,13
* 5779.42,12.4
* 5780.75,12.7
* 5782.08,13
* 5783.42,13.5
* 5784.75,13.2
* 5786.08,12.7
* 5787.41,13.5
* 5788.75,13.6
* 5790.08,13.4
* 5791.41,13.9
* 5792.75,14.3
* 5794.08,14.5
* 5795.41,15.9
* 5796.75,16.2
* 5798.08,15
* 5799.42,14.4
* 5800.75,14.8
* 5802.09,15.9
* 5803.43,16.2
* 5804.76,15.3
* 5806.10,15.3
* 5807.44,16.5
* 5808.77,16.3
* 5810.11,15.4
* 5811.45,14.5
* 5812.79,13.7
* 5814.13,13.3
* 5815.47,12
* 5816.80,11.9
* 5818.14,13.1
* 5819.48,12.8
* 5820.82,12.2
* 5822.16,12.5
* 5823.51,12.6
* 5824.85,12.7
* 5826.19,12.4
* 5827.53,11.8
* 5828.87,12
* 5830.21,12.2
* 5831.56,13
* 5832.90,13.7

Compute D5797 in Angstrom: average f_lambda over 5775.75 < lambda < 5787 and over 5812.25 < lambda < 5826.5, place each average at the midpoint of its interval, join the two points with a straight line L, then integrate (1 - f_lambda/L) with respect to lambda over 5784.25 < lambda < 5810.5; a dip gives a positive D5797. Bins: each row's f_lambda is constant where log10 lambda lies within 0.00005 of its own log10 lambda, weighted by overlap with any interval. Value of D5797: -3.9 Angstrom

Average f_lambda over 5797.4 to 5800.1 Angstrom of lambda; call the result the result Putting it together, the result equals 14.7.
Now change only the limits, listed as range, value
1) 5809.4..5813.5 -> 14.5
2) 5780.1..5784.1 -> 13.1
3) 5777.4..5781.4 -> 12.7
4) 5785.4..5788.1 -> 13.1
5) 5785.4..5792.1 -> 13.4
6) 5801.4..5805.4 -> 15.8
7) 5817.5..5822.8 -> 12.6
